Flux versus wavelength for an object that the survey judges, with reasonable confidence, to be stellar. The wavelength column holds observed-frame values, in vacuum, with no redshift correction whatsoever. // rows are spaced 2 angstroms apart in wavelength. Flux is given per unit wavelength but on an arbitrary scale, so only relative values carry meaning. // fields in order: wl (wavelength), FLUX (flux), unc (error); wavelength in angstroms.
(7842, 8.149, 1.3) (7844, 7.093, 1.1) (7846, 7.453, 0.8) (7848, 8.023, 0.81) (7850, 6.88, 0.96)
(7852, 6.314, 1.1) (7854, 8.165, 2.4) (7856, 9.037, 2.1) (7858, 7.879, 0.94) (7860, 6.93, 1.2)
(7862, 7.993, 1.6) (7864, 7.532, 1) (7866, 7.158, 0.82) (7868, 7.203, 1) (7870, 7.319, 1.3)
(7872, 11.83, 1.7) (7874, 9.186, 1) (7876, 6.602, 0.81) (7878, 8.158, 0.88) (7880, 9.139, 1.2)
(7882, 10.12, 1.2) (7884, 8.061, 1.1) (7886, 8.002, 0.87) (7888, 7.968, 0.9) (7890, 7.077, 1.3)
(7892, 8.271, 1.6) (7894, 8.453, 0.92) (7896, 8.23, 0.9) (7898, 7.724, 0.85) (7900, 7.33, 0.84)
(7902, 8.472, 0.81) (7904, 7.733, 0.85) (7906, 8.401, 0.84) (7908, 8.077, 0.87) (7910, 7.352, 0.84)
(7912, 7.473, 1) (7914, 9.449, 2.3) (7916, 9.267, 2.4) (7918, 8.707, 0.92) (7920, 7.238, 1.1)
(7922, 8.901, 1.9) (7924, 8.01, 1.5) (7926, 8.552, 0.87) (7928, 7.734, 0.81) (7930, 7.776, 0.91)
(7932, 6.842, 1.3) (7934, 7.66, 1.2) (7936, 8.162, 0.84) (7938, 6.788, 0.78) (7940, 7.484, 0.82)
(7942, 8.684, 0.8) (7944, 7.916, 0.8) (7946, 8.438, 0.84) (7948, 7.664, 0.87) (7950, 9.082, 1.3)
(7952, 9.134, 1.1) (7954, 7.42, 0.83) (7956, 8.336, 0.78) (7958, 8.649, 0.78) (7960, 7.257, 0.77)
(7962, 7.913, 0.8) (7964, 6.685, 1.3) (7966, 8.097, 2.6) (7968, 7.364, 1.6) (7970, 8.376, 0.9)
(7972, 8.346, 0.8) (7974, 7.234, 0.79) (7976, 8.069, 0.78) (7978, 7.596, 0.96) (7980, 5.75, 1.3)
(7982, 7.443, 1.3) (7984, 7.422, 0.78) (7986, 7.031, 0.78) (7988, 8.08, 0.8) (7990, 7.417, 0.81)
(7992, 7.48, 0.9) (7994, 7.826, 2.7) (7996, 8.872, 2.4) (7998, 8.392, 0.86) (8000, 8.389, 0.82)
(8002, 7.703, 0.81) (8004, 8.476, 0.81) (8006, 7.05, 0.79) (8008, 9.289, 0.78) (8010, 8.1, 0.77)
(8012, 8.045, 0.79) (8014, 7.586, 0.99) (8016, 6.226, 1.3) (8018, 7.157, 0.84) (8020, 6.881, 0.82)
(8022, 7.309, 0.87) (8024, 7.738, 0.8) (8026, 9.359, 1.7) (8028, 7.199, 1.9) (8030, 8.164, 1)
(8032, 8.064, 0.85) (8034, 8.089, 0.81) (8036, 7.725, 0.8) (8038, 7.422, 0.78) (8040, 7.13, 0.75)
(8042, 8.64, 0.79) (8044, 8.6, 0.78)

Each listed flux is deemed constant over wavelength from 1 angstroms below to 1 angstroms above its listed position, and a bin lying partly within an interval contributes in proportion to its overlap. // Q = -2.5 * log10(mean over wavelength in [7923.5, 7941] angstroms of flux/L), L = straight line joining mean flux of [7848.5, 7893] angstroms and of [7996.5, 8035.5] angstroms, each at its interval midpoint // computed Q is 0.043 mag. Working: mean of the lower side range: 8.04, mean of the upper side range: 7.86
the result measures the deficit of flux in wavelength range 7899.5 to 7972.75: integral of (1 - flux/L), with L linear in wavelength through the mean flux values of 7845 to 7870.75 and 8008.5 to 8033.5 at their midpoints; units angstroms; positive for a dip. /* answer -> -4.00 angstroms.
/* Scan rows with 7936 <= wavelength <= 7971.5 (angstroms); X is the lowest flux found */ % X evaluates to 6.685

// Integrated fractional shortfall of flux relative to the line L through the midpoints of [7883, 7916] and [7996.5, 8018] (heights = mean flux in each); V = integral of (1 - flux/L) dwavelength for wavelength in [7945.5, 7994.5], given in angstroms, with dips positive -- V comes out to 1.24 angstroms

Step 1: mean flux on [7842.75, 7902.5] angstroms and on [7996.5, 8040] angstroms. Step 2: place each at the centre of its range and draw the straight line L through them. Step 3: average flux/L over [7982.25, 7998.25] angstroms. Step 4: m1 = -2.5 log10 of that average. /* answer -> 0.01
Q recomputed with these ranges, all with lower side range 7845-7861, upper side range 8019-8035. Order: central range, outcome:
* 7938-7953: -0.07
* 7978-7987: 0.12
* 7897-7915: -0.05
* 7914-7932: -0.08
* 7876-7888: -0.11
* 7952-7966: -0.01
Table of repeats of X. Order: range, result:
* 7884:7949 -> 6.788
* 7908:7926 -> 7.238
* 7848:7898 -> 6.314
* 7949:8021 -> 5.75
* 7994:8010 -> 7.05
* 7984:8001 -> 7.031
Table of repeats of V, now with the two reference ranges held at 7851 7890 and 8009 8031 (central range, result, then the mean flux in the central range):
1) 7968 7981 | 0.4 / 7.55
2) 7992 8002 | -0.7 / 8.21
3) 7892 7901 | 0.1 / 7.97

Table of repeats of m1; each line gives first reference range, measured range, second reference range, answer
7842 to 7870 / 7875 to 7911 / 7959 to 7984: -0.076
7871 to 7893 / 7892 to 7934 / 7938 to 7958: 0.042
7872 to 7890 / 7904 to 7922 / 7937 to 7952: 0.006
